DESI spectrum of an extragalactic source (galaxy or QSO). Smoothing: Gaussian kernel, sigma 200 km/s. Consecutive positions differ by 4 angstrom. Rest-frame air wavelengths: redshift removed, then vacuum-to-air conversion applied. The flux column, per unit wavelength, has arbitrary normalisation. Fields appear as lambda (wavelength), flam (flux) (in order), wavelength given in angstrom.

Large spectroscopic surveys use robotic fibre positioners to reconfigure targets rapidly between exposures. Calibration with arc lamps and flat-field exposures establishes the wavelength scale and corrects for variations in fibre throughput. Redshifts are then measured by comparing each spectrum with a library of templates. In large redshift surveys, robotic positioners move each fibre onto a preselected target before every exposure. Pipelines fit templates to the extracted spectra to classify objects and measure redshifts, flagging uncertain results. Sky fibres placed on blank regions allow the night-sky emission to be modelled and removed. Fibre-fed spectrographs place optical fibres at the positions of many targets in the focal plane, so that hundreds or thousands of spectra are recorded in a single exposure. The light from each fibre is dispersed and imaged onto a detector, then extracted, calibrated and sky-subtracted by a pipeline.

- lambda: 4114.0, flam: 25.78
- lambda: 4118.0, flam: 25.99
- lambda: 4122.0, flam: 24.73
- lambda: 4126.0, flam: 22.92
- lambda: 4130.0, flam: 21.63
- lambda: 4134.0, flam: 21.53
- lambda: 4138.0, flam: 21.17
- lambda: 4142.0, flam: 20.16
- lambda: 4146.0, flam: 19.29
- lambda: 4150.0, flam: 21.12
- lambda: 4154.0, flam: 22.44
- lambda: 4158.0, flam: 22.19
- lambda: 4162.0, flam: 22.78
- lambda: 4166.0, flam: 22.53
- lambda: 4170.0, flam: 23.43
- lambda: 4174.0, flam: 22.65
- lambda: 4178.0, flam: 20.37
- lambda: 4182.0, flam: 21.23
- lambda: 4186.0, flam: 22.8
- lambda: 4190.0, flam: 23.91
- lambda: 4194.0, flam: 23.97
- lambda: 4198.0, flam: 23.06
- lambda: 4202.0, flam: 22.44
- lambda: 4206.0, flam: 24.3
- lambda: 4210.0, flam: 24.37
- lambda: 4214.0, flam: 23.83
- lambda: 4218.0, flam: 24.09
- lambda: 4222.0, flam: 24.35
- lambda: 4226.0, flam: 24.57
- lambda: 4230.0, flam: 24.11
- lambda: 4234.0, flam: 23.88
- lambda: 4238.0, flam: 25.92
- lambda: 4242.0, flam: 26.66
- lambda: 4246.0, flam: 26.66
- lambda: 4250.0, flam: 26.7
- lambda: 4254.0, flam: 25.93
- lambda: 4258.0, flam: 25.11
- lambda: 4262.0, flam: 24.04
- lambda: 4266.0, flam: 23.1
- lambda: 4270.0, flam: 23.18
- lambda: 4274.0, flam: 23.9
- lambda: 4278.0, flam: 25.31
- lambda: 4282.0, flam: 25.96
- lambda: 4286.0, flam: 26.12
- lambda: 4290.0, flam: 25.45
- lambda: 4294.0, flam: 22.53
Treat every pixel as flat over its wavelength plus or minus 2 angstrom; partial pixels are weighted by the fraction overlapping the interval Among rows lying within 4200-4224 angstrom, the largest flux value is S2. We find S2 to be 24.37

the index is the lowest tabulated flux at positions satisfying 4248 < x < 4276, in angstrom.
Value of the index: 23.1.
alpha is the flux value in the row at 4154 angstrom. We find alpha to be 22.44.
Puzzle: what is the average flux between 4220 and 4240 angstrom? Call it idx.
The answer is 24.6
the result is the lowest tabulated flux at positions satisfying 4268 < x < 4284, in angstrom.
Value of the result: 23.18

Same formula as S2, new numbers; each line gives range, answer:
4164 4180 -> 23.43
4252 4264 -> 25.93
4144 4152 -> 21.12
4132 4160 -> 22.44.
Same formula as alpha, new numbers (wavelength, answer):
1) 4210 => 24.37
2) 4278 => 25.31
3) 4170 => 23.43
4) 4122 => 24.73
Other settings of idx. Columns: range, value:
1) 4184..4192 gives 23.4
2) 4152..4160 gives 22.3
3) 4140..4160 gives 21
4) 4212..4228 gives 24.2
